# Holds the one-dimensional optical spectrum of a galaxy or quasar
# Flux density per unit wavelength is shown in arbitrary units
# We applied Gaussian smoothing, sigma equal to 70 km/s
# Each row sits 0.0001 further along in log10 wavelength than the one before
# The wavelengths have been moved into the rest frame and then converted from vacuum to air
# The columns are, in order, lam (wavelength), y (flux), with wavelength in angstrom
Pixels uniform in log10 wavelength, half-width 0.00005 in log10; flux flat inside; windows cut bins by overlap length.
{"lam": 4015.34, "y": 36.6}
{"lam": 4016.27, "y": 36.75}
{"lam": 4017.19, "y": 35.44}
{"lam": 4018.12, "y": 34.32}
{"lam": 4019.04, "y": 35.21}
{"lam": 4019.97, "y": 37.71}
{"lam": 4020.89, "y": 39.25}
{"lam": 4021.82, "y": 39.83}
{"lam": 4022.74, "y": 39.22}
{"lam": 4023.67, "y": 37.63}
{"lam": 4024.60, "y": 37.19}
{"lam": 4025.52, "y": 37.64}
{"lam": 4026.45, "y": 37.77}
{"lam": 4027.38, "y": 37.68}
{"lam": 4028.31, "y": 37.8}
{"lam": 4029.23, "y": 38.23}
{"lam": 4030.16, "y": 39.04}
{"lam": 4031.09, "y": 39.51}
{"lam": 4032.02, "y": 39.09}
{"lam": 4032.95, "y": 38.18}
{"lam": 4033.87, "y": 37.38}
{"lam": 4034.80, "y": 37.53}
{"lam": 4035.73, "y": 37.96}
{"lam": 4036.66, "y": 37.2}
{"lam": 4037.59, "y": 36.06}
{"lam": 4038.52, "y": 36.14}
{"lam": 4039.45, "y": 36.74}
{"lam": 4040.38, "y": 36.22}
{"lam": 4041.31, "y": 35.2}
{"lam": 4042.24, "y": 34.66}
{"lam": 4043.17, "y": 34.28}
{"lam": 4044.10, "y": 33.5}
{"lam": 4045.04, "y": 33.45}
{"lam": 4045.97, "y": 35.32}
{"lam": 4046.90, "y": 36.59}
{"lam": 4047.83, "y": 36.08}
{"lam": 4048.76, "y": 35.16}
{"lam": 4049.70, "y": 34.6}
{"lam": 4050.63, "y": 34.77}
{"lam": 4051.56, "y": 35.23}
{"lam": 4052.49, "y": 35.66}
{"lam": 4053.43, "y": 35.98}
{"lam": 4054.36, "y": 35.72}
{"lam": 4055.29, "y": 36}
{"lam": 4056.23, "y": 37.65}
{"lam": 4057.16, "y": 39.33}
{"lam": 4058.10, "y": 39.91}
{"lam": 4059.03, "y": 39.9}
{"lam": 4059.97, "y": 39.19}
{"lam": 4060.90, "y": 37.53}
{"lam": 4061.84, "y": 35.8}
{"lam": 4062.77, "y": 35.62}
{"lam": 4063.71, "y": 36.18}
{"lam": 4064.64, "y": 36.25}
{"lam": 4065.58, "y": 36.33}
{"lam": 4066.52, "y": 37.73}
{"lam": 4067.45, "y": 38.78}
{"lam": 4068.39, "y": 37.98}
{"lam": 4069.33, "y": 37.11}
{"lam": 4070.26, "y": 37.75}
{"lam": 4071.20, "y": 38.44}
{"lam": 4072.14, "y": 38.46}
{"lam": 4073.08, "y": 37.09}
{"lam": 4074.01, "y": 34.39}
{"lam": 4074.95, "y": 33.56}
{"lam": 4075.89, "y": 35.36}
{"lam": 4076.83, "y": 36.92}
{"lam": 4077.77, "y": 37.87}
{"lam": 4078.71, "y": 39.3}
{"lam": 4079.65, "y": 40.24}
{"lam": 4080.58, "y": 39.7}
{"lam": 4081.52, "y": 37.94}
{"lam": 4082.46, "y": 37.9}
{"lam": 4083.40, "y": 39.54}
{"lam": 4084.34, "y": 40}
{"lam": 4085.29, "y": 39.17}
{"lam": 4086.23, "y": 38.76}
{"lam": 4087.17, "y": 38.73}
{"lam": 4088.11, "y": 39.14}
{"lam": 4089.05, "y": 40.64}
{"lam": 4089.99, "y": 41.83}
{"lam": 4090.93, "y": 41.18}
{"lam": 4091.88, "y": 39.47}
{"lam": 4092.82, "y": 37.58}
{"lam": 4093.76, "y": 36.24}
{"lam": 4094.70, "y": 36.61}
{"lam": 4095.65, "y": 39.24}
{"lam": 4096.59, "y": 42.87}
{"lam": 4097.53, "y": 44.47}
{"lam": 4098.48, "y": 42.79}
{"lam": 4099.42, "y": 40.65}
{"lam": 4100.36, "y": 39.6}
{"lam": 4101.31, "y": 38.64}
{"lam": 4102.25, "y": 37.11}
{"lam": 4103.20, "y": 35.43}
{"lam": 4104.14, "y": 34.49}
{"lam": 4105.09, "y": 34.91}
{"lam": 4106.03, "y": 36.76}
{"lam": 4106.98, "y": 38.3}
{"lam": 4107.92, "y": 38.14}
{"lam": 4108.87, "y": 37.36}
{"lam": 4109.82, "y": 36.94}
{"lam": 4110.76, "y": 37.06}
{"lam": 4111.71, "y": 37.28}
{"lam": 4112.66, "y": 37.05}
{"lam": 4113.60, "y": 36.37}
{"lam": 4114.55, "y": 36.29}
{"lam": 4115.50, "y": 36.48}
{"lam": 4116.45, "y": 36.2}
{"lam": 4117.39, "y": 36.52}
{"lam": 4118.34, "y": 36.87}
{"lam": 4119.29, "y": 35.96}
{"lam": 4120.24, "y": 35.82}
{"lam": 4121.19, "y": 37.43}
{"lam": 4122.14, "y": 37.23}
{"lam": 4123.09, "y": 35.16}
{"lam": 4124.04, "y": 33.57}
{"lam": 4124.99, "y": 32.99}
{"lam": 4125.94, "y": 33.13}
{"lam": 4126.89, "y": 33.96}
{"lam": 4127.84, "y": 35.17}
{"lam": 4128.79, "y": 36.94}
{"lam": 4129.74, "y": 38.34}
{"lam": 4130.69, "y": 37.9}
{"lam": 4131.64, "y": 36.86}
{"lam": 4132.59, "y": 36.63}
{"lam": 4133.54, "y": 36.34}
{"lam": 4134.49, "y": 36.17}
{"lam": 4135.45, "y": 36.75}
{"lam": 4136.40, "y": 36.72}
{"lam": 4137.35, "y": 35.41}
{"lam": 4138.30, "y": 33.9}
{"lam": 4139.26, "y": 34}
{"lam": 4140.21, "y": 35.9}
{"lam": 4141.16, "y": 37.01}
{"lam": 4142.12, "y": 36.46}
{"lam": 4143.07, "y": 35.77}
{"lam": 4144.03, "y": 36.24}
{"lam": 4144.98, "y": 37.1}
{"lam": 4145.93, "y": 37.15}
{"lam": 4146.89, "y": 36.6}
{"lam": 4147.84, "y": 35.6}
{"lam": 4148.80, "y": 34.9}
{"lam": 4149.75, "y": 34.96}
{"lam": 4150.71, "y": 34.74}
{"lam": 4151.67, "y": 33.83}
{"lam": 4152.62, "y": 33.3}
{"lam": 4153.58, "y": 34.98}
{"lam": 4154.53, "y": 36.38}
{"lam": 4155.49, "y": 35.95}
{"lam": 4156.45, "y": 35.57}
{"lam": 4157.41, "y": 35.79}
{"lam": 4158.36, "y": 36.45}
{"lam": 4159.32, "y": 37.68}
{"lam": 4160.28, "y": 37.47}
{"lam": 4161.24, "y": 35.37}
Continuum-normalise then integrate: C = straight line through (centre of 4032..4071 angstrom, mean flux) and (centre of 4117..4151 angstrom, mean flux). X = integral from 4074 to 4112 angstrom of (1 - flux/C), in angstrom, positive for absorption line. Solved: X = -2.31 angstrom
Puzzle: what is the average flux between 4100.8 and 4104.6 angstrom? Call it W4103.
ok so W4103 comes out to 36.4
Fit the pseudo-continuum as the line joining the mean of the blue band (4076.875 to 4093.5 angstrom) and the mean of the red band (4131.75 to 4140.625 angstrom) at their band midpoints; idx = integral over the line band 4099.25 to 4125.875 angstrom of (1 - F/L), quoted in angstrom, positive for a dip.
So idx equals 0.6 angstrom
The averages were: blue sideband 39.3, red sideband 35.8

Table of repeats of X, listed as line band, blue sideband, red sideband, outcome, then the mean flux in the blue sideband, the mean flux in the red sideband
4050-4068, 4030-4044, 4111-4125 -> -0.16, 36.9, 36.2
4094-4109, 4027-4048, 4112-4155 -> -1.01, 36.7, 35.9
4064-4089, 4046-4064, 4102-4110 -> -0.88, 36.7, 36.5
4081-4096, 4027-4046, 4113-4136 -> -1.10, 36.7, 36.1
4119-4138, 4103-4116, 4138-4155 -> 0.08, 36.7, 35.5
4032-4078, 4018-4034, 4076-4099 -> 2.54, 38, 39.4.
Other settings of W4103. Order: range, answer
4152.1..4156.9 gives 35.2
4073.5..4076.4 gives 34.6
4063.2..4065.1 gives 36.2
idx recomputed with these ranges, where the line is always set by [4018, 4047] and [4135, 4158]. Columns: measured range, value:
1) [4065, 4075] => -0.2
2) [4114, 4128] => 0.2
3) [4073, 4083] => -0.2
